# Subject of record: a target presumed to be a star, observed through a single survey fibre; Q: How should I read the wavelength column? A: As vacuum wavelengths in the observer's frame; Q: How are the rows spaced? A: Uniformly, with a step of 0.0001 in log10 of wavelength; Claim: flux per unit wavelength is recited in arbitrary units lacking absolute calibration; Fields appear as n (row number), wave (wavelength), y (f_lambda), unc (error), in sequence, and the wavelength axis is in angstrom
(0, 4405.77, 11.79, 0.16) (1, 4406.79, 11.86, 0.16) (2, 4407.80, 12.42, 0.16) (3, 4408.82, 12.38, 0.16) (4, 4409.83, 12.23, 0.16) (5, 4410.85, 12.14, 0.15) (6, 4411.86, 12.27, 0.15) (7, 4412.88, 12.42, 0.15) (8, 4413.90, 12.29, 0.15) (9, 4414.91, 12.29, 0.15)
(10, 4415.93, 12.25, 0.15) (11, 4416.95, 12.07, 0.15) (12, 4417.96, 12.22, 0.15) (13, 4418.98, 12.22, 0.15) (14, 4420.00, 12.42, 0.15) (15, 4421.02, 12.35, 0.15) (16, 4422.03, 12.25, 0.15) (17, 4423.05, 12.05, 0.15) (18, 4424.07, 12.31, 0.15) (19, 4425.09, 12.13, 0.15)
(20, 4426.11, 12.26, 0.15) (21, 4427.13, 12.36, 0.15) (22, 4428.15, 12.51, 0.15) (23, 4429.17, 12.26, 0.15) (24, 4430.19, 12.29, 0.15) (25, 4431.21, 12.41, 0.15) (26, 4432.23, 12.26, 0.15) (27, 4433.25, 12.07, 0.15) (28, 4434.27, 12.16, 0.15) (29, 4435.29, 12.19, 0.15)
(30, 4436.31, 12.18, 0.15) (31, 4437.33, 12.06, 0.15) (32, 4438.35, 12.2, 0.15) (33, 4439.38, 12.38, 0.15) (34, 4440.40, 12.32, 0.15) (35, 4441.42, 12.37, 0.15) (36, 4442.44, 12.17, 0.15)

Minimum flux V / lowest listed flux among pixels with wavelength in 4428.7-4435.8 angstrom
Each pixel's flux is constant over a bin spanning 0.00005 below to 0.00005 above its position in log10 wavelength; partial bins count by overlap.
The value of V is 12.07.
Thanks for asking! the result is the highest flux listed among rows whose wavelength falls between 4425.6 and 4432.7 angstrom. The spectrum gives 12.51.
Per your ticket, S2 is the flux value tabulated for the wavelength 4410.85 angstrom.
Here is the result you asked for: 12.14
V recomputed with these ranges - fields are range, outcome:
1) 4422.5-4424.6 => 12.05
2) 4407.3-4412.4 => 12.14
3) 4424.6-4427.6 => 12.13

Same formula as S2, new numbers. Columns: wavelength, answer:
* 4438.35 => 12.2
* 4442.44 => 12.17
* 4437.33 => 12.06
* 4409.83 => 12.23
